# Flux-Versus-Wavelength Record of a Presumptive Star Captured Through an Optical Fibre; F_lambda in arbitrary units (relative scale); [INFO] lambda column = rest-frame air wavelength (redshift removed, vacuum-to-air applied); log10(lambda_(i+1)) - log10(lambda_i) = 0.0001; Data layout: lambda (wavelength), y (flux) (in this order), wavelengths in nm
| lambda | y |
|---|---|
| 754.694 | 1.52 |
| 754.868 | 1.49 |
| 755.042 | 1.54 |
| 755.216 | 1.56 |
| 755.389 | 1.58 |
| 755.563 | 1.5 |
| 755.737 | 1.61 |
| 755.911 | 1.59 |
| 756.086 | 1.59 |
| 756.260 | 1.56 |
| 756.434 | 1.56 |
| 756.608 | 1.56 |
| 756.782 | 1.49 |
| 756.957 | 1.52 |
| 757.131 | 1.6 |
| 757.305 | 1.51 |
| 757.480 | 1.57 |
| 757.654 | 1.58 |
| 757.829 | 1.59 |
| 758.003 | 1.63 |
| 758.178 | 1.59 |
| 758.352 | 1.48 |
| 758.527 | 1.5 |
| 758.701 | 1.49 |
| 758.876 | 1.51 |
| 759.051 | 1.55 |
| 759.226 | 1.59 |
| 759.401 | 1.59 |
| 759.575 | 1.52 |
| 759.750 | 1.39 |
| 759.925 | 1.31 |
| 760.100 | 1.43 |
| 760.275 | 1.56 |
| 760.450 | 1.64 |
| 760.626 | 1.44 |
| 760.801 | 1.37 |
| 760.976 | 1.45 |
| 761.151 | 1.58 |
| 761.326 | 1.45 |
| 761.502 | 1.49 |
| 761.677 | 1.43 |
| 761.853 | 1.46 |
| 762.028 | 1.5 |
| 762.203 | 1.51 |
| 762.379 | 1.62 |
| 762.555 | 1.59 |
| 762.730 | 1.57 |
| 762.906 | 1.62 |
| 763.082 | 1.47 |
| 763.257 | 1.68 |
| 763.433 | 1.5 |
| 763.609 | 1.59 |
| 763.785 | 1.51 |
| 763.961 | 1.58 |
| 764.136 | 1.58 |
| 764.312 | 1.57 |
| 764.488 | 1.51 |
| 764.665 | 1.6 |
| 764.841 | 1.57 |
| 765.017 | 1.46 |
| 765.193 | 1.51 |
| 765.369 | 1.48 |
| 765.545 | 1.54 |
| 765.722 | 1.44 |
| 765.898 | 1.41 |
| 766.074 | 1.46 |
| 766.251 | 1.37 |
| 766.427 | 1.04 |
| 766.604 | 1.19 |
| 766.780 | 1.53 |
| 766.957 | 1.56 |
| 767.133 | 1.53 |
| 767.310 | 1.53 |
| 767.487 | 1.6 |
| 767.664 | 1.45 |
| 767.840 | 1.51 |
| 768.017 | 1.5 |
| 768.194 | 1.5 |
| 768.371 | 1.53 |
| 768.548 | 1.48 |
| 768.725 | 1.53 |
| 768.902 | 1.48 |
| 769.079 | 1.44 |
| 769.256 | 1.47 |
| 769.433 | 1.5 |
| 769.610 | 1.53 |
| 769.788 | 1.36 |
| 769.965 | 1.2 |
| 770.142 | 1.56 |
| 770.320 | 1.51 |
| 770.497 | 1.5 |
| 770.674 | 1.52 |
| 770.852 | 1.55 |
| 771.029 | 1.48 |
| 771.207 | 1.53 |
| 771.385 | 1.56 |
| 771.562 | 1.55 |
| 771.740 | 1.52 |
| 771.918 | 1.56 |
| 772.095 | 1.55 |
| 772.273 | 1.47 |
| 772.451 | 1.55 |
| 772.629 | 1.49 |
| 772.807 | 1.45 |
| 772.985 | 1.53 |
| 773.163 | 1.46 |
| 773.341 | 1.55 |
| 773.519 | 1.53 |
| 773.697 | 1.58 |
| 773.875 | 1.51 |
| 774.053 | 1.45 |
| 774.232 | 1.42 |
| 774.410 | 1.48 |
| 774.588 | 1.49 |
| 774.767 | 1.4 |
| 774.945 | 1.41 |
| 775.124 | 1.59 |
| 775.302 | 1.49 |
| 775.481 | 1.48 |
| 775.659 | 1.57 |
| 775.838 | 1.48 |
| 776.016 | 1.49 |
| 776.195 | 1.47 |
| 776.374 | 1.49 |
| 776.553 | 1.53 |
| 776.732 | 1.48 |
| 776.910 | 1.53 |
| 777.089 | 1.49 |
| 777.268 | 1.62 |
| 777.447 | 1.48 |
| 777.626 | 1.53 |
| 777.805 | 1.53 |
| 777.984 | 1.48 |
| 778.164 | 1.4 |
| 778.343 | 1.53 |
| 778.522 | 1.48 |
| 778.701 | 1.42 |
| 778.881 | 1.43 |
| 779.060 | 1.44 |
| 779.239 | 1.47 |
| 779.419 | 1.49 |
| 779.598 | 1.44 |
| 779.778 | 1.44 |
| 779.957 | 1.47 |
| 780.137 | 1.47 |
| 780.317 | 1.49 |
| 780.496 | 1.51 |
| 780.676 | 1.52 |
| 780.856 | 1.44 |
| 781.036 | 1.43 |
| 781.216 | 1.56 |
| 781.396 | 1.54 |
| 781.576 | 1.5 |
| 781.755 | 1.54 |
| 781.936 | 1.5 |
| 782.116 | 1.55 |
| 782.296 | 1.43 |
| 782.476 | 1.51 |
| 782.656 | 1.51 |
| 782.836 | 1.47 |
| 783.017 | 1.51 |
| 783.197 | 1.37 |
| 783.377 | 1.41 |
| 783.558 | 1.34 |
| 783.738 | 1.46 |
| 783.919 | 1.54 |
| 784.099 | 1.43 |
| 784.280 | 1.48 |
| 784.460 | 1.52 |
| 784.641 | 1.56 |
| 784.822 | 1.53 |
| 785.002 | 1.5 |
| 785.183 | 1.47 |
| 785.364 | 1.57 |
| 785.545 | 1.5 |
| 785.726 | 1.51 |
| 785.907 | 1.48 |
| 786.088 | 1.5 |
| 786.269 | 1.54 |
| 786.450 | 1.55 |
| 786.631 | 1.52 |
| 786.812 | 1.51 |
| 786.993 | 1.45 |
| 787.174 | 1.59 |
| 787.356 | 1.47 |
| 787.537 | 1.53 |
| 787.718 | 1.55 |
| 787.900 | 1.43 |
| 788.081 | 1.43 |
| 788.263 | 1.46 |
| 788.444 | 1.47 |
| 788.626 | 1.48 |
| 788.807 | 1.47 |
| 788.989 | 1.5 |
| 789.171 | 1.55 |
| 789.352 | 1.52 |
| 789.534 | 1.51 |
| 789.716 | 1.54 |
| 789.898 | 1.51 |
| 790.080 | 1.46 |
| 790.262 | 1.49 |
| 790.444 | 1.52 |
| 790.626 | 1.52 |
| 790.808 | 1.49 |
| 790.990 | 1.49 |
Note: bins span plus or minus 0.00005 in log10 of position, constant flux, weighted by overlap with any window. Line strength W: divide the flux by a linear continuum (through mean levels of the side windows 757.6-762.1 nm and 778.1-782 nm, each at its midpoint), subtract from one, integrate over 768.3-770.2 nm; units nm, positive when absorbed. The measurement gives 0.04 nm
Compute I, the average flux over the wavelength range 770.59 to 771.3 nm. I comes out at 1.52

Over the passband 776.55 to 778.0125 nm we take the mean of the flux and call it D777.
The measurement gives 1.52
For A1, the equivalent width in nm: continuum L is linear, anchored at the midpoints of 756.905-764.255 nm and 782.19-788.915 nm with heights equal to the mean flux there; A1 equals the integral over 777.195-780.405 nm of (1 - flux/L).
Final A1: 0.045 nm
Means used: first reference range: 1.53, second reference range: 1.49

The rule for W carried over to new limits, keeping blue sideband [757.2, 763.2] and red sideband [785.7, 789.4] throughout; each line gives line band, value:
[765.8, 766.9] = 0.13 nm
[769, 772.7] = 0.04 nm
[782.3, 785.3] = 0.06 nm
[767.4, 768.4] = 0.00 nm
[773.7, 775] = 0.04 nm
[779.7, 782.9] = 0.02 nm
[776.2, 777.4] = -0.01 nm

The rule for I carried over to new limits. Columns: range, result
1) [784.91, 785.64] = 1.51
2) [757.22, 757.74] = 1.55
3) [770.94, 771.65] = 1.53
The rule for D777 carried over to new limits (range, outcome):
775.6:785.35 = 1.49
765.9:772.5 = 1.48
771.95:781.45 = 1.49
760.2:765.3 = 1.53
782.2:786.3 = 1.48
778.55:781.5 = 1.47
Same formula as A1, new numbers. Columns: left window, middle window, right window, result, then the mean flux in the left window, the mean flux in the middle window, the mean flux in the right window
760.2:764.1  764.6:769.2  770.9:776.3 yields 0.145 nm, 1.53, 1.47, 1.5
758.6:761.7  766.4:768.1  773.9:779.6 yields 0.033 nm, 1.49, 1.46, 1.48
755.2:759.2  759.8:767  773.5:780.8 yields 0.197 nm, 1.55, 1.49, 1.49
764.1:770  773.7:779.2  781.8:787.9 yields -0.015 nm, 1.47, 1.49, 1.49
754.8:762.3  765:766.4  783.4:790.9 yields 0.070 nm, 1.52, 1.44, 1.5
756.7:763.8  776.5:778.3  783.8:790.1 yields 0.005 nm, 1.52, 1.51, 1.5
